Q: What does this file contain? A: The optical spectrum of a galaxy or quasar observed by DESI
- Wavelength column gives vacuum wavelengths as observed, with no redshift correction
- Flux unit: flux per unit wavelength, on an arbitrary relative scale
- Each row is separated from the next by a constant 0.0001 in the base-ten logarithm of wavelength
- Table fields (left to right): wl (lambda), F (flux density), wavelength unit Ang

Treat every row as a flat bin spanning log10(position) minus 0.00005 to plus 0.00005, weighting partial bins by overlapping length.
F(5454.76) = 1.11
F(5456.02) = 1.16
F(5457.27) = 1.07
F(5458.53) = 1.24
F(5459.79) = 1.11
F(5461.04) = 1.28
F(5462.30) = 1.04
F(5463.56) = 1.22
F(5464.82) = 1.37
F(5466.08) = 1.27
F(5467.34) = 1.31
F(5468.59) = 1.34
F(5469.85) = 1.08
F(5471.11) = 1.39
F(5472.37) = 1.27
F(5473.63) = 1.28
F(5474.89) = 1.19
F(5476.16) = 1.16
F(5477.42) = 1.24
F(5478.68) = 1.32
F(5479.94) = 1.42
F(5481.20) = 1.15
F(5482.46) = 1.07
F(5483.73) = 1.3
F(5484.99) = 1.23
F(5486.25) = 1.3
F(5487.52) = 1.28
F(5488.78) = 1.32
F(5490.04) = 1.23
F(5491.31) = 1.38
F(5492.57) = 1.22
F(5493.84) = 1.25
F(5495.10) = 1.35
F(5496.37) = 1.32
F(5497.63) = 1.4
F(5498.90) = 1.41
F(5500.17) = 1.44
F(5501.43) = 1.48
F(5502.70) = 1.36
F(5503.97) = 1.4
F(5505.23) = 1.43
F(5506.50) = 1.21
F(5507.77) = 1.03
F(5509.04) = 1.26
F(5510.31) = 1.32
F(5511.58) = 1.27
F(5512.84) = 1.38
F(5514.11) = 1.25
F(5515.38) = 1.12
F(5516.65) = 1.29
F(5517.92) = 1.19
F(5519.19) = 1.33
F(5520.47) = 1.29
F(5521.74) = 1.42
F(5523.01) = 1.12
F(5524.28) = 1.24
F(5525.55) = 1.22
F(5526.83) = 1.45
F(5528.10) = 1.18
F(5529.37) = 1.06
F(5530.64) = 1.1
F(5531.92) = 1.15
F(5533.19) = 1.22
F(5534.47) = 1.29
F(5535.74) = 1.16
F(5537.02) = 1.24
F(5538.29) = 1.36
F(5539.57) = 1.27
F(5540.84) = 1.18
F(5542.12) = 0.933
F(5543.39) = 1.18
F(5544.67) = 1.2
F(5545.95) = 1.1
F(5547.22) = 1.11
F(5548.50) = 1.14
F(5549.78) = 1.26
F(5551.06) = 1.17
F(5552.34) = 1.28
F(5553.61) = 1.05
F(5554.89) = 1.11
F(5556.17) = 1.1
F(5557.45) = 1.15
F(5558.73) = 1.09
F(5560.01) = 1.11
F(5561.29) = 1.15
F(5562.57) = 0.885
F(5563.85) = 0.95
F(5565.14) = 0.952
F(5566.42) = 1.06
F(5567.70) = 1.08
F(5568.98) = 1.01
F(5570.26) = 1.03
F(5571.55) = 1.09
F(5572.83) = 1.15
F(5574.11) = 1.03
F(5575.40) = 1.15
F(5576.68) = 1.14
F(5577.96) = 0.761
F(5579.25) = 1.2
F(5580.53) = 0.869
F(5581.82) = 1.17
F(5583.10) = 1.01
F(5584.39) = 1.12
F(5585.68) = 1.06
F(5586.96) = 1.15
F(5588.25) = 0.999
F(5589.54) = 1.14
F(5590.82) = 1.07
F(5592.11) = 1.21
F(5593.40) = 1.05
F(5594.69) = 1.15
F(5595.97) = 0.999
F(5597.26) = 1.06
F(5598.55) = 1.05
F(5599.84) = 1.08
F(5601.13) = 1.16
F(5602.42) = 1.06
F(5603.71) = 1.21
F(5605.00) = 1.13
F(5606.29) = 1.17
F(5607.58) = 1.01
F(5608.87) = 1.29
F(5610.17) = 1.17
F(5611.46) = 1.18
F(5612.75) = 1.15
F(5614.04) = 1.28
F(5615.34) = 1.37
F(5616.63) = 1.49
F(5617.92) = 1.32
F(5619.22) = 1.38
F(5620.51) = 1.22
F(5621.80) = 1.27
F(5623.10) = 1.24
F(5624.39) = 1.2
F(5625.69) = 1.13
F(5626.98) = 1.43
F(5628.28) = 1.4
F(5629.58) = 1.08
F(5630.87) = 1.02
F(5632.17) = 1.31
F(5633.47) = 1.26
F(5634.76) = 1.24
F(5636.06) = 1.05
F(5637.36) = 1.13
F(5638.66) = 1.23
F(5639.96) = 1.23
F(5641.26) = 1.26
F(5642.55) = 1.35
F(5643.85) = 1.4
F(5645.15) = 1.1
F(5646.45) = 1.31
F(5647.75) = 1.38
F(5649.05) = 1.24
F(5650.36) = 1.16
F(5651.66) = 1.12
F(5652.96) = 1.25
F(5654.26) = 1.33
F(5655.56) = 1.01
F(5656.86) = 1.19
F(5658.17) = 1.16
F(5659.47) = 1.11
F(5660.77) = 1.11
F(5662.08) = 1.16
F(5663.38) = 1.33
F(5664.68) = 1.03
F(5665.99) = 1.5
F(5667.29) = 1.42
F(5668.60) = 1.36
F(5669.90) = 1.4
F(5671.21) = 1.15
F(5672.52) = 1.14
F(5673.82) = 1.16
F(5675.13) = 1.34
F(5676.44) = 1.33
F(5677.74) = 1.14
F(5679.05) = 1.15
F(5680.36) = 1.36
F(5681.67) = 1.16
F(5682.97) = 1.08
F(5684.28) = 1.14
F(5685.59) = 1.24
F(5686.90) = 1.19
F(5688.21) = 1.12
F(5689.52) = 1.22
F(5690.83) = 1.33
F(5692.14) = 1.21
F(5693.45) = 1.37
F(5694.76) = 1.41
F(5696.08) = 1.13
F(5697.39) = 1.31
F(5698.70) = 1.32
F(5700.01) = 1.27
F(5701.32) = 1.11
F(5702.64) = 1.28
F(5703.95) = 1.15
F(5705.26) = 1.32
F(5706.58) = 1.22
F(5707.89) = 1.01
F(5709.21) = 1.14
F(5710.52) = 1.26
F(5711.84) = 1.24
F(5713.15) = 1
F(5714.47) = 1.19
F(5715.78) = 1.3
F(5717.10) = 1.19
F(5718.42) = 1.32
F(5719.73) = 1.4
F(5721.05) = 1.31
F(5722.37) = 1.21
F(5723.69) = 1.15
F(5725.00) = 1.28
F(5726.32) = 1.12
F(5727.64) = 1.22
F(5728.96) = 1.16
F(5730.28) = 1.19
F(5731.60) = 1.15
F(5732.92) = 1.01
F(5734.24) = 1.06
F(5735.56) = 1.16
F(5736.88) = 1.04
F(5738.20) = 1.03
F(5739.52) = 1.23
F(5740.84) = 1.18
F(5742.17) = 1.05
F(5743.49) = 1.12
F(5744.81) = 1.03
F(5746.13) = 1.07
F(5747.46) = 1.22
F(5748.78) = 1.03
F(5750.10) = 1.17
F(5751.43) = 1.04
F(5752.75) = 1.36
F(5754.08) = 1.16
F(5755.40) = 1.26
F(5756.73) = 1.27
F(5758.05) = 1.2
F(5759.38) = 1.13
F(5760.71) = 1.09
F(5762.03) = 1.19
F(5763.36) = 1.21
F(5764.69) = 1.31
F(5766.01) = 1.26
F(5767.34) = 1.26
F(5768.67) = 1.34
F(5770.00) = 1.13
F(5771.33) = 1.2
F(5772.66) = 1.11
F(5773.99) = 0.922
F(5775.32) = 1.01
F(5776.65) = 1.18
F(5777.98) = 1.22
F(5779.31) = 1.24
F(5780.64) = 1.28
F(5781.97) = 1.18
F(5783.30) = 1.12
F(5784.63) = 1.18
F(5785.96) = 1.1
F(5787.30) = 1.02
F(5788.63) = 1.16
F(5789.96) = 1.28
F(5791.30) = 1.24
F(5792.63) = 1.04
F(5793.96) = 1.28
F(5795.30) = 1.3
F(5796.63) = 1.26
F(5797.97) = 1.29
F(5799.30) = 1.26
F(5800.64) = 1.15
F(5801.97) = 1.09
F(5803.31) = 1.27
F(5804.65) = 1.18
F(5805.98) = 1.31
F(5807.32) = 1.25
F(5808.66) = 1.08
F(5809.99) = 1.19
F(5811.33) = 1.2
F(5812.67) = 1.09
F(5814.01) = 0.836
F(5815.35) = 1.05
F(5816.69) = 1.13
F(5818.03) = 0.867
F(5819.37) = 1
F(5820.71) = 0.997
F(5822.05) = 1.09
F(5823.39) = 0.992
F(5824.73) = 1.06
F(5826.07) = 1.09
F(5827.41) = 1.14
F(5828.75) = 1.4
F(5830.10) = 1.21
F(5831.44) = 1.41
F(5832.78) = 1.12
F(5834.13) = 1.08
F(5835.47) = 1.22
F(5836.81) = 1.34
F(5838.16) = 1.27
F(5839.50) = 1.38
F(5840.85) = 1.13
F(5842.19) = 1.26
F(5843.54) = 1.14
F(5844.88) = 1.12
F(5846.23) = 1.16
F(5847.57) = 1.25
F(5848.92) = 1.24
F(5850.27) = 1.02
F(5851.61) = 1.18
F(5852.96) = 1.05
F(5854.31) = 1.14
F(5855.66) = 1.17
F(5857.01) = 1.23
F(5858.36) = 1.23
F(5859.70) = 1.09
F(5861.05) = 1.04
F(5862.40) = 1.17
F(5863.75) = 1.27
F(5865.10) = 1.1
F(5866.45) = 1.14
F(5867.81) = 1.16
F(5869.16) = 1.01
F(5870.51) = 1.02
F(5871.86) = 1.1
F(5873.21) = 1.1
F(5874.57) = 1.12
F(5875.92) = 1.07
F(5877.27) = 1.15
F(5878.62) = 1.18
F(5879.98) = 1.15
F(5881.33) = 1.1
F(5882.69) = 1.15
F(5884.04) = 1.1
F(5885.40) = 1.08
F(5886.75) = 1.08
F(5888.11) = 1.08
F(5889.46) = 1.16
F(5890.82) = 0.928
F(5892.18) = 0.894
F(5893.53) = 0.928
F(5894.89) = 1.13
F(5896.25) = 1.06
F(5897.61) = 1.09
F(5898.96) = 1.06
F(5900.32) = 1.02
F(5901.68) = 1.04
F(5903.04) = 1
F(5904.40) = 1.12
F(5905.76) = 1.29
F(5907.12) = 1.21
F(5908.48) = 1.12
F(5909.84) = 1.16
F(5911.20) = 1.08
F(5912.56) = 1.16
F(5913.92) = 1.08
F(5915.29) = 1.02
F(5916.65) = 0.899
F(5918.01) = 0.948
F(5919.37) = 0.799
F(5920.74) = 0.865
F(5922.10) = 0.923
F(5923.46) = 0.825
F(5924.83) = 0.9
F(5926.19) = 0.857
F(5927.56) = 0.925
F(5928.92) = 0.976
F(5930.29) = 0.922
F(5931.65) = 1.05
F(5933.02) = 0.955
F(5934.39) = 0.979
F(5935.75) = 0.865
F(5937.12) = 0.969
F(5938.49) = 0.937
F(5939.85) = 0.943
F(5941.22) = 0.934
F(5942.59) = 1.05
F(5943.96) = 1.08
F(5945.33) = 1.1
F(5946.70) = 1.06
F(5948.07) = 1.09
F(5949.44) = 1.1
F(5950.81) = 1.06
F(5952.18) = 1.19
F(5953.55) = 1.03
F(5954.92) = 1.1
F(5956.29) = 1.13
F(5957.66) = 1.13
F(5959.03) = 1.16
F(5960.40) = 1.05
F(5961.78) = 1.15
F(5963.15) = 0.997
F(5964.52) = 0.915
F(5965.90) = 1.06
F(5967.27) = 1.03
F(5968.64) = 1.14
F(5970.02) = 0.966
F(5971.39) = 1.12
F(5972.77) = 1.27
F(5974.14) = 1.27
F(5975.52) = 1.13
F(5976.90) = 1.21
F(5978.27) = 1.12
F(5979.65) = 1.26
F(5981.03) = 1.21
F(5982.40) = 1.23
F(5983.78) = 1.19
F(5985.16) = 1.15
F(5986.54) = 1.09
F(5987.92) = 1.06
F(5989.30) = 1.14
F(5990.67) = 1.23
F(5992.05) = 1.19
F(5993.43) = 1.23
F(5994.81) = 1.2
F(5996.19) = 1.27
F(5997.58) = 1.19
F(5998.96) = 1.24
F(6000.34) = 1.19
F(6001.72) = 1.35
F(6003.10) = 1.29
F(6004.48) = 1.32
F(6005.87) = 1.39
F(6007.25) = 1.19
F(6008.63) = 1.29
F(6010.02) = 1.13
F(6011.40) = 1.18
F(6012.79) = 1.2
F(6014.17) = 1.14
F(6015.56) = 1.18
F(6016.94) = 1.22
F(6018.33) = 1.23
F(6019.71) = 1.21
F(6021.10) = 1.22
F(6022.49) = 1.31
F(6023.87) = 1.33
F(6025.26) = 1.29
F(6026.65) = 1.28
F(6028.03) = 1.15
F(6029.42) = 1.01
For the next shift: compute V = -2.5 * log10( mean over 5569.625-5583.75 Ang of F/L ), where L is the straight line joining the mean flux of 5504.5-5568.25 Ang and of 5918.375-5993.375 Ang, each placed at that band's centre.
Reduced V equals 0.11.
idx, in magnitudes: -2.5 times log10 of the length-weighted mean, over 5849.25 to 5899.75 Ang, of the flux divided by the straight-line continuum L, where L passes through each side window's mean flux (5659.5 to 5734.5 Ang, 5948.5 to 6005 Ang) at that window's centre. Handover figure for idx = 0.07 mag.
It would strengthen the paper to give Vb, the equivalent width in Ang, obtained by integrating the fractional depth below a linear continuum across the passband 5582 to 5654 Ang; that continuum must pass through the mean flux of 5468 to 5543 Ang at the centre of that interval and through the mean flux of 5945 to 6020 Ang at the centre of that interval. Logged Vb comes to 2.73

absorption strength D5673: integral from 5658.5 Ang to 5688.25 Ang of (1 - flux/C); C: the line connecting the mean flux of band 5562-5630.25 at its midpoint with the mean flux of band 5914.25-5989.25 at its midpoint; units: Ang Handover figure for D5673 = -2.9 Ang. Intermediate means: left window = 1.13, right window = 1.05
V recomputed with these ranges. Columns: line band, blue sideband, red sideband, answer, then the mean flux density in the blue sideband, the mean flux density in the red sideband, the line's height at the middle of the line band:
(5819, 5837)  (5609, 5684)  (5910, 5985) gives -0.03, 1.24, 1.05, 1.12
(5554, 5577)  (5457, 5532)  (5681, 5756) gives 0.16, 1.27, 1.19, 1.24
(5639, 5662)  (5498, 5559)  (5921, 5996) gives -0.03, 1.23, 1.07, 1.19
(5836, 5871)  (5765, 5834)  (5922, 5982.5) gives -0.04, 1.16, 1.05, 1.12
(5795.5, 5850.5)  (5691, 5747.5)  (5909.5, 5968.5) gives -0.06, 1.19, 1.01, 1.11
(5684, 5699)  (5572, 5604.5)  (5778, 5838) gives -0.12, 1.08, 1.16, 1.12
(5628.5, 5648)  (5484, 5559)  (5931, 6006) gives -0.01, 1.24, 1.12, 1.21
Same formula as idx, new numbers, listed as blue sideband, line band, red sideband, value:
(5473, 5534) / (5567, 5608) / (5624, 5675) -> 0.15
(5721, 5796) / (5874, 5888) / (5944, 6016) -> 0.04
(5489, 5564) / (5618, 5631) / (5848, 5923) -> -0.05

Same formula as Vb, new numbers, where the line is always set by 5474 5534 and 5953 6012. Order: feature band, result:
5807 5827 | 2.40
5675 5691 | 0.32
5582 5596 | 1.78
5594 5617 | 1.58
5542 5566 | 2.97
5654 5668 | 0.30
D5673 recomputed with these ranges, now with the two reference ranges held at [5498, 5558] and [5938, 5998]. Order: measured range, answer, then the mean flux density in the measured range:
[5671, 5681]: -0.3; 1.22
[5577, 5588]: 1.6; 1.04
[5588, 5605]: 1.6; 1.1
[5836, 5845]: -0.7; 1.24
